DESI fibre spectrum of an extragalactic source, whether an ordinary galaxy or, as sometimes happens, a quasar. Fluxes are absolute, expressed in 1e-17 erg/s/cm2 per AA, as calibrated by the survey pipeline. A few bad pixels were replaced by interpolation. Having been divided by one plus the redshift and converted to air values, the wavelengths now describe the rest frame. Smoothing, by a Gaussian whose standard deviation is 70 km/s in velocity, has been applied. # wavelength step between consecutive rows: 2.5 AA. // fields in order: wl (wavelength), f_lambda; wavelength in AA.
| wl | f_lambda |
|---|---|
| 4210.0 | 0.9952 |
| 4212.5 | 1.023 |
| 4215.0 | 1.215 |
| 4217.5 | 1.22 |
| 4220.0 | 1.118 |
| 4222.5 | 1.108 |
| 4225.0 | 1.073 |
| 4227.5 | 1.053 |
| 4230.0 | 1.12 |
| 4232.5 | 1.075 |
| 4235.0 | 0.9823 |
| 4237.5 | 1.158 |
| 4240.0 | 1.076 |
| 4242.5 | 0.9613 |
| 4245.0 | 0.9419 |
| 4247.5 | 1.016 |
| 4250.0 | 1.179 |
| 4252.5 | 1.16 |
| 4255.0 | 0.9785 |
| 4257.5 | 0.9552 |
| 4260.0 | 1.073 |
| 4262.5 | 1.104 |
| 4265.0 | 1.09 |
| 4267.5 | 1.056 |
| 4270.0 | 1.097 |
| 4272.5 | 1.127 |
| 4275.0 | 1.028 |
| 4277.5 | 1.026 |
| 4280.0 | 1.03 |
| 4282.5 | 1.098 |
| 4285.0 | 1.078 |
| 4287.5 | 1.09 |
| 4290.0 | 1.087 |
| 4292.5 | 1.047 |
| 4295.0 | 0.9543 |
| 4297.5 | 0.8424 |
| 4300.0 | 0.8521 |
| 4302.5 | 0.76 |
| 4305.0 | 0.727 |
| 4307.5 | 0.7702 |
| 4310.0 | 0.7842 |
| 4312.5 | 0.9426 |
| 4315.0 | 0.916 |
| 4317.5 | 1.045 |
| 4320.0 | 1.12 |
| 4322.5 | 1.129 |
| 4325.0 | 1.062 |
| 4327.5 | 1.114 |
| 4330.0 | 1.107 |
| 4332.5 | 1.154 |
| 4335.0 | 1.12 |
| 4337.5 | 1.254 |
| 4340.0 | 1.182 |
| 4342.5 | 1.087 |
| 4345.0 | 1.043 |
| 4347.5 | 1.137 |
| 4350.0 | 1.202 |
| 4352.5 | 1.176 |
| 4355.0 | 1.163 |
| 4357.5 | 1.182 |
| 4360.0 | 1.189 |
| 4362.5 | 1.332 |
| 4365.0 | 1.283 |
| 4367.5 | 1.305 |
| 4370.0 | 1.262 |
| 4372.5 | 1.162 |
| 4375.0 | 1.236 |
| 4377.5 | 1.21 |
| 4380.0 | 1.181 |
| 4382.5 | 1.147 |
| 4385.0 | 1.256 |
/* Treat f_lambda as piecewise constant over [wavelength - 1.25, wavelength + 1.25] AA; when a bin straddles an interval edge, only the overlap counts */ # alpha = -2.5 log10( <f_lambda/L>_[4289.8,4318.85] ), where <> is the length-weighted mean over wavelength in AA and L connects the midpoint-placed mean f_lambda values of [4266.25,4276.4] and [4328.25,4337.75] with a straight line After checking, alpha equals 0.25 mag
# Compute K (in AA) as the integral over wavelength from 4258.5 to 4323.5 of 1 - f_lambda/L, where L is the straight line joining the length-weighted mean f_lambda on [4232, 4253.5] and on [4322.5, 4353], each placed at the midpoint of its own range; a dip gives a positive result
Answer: 6.1 AA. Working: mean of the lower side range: 1.06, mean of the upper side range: 1.14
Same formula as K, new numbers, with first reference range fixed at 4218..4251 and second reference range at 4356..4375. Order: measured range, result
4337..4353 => 0.9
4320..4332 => 0.8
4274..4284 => 0.7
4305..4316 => 3.1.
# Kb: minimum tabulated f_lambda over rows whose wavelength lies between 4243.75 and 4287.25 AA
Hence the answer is 0.9419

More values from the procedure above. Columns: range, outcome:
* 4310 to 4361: 0.7842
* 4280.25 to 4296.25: 0.9543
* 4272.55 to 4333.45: 0.727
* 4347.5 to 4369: 1.137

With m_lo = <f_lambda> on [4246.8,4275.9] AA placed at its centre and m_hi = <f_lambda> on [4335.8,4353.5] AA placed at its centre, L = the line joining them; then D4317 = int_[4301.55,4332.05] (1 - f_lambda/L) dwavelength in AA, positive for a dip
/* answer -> 4.4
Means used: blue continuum 1.07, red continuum 1.15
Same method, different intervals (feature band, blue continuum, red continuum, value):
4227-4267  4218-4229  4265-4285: 1.0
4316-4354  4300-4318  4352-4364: -3.5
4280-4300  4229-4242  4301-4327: -0.9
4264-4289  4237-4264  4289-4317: -2.7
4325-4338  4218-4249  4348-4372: 0.6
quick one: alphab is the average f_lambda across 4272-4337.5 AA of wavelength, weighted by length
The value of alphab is 1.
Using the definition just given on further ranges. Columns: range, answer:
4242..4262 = 1.04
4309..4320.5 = 0.955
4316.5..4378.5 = 1.17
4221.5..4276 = 1.06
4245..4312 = 0.999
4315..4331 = 1.08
